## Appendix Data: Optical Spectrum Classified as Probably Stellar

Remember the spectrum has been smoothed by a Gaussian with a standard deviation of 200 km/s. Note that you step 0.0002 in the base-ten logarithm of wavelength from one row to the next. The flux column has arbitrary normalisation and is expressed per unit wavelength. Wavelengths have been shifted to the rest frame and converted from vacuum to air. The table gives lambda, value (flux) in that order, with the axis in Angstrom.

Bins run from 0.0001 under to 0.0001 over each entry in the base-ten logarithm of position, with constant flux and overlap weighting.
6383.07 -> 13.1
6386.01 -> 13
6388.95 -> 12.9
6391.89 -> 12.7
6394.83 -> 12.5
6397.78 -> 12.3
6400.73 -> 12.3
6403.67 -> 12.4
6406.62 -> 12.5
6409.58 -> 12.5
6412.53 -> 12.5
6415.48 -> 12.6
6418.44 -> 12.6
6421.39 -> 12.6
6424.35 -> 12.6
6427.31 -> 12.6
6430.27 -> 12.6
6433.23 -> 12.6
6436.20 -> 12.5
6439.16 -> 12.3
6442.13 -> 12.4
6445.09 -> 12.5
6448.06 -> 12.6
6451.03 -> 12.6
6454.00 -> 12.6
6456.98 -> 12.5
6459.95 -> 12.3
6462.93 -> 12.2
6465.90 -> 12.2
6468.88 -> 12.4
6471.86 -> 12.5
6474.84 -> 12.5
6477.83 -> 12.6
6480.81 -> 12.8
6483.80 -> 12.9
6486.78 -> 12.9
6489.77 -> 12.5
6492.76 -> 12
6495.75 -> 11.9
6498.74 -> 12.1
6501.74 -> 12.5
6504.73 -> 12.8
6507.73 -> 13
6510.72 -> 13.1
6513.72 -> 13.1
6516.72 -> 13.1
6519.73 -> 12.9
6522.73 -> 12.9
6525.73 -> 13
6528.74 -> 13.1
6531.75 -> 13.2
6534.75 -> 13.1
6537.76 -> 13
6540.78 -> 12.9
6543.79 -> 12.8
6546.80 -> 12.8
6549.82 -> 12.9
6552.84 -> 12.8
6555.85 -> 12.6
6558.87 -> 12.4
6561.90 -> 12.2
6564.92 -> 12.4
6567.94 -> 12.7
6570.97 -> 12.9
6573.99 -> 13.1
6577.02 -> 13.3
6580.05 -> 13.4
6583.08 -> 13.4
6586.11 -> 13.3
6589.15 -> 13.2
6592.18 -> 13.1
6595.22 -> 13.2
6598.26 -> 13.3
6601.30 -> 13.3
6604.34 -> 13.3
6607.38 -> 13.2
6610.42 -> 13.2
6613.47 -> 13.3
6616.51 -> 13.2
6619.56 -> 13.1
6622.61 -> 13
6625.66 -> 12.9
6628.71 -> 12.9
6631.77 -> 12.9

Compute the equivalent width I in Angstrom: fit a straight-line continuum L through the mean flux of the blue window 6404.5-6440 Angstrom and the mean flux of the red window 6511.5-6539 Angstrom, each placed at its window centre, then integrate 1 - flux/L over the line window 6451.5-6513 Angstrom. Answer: 1.49 Angstrom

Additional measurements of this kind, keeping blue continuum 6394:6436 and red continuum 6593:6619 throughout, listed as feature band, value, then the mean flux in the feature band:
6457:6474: 0.5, 12.3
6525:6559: 0.2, 12.9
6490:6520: 0.5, 12.6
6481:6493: 0.1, 12.7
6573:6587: -0.2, 13.3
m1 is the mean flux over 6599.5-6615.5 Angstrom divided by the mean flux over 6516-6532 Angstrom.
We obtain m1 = 1.02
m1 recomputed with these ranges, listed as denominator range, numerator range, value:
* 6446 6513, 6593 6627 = 1.05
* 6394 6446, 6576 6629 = 1.06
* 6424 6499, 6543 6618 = 1.04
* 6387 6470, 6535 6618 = 1.04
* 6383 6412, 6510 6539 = 1.04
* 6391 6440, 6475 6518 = 1.01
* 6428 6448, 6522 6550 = 1.04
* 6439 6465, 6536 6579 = 1.03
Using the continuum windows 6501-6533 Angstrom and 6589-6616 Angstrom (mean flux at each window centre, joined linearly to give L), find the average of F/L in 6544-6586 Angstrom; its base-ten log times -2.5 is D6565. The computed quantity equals 0.023 mag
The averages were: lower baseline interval 13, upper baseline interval 13.2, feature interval 12.9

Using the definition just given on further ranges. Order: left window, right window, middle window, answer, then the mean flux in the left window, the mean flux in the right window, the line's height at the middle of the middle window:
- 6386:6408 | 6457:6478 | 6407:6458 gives -0.006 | 12.6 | 12.4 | 12.5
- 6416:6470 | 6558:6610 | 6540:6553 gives 0.005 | 12.5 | 13.1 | 12.9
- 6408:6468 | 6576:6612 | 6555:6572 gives 0.051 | 12.5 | 13.3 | 13.1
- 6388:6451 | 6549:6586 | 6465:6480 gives 0.016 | 12.5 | 12.9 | 12.6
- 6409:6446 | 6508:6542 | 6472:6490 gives 0.010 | 12.5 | 13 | 12.8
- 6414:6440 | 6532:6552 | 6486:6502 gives 0.044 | 12.6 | 12.9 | 12.8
